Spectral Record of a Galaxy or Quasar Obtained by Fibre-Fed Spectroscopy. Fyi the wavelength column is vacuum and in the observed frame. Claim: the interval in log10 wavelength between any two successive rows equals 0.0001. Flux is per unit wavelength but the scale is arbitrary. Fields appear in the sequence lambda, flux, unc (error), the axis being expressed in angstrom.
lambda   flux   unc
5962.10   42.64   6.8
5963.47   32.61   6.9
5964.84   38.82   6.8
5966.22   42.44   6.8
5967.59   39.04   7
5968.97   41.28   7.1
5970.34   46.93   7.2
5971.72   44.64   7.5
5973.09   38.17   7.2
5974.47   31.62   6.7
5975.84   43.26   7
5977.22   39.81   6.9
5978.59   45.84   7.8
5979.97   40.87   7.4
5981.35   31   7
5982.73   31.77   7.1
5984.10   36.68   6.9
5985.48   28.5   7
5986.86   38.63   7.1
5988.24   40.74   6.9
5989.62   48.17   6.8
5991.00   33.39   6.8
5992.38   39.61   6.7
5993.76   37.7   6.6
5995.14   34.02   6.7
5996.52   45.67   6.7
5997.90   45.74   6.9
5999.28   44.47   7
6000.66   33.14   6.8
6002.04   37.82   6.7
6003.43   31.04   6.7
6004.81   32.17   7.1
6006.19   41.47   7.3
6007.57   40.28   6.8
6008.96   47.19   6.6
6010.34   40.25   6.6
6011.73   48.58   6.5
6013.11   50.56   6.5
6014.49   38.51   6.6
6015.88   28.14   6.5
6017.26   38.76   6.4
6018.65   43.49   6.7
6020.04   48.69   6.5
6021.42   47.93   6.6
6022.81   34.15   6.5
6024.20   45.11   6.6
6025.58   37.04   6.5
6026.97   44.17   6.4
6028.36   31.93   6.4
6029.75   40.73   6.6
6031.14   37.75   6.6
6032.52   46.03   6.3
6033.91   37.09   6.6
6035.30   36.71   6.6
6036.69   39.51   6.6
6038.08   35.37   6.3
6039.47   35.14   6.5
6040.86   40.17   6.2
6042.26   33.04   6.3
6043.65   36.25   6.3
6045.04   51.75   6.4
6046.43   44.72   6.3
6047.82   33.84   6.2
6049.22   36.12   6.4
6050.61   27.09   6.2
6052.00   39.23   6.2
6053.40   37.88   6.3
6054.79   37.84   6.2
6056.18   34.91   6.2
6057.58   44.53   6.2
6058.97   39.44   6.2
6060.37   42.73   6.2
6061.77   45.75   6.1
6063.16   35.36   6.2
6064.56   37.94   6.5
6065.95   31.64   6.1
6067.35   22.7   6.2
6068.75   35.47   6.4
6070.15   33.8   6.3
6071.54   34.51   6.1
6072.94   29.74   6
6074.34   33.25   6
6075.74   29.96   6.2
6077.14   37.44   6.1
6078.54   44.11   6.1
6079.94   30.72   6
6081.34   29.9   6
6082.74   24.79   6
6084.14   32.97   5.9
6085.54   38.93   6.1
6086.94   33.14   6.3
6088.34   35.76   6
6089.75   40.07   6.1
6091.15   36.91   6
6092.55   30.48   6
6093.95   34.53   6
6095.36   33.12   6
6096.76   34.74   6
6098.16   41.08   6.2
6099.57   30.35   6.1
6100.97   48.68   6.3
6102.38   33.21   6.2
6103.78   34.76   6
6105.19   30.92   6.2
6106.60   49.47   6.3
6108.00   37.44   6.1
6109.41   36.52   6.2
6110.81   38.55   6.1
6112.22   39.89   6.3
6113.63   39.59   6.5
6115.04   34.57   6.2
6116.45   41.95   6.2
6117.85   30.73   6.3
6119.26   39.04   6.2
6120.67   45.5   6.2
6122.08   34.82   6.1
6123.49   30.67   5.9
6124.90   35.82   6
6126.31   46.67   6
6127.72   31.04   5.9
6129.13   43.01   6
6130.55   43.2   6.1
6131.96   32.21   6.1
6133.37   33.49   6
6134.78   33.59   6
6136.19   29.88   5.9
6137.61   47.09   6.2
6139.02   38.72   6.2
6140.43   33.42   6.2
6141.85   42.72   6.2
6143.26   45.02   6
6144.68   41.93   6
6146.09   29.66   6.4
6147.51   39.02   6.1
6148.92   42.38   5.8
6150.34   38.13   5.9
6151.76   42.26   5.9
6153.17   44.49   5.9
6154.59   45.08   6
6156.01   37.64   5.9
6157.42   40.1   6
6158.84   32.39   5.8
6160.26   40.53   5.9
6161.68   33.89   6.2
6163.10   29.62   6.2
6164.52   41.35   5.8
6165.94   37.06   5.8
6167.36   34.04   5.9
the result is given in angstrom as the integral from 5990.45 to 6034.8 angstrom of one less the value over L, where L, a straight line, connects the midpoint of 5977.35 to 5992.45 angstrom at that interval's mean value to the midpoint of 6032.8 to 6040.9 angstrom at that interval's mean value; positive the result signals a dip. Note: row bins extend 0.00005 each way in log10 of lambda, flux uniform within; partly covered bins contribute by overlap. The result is -2.9 angstrom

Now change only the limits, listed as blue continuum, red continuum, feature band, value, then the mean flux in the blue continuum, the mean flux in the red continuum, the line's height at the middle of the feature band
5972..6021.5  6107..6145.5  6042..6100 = 4.5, 39.5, 38.1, 38.7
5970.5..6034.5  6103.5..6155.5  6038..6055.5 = 0.7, 39.7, 38.5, 39.3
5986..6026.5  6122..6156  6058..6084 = 3.3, 40.4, 38.6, 39.5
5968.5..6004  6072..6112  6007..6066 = -3.8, 38.9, 35.5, 37.3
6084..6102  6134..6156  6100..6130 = -0.5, 36.3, 39.5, 37.6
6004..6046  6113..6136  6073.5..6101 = 2.6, 40.3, 37.1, 38.3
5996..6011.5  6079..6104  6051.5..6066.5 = -0.9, 40.1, 34.8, 36.8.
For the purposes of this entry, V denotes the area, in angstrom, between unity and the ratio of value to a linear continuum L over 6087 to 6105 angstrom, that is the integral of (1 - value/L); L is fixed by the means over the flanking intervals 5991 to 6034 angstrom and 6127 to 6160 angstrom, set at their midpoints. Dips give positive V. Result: 1.51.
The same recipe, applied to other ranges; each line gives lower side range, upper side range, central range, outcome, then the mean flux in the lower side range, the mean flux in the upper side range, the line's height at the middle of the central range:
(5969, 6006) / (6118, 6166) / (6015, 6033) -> -0.8 angstrom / 38.6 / 38.2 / 38.5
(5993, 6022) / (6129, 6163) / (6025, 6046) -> 0.7 angstrom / 40.7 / 38.5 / 40.3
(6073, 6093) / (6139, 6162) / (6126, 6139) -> 0.1 angstrom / 34.1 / 39.4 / 38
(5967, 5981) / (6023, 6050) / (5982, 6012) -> 1.0 angstrom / 40.9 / 38.9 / 40.2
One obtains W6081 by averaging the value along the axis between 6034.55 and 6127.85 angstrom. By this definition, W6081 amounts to 36.5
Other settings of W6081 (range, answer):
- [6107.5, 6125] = 37.4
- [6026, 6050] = 38.8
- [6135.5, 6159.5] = 39.4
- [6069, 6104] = 34.7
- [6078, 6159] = 37.4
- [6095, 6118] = 37.6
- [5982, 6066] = 39.1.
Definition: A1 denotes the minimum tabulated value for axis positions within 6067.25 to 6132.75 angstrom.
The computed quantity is 22.7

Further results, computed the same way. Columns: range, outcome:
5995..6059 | 27.09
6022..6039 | 31.93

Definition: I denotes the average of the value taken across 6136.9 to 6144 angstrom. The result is 41.4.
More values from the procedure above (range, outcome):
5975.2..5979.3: 43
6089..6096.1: 35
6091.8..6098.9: 34.8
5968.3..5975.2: 40.6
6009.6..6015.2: 44.5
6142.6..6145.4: 43.4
